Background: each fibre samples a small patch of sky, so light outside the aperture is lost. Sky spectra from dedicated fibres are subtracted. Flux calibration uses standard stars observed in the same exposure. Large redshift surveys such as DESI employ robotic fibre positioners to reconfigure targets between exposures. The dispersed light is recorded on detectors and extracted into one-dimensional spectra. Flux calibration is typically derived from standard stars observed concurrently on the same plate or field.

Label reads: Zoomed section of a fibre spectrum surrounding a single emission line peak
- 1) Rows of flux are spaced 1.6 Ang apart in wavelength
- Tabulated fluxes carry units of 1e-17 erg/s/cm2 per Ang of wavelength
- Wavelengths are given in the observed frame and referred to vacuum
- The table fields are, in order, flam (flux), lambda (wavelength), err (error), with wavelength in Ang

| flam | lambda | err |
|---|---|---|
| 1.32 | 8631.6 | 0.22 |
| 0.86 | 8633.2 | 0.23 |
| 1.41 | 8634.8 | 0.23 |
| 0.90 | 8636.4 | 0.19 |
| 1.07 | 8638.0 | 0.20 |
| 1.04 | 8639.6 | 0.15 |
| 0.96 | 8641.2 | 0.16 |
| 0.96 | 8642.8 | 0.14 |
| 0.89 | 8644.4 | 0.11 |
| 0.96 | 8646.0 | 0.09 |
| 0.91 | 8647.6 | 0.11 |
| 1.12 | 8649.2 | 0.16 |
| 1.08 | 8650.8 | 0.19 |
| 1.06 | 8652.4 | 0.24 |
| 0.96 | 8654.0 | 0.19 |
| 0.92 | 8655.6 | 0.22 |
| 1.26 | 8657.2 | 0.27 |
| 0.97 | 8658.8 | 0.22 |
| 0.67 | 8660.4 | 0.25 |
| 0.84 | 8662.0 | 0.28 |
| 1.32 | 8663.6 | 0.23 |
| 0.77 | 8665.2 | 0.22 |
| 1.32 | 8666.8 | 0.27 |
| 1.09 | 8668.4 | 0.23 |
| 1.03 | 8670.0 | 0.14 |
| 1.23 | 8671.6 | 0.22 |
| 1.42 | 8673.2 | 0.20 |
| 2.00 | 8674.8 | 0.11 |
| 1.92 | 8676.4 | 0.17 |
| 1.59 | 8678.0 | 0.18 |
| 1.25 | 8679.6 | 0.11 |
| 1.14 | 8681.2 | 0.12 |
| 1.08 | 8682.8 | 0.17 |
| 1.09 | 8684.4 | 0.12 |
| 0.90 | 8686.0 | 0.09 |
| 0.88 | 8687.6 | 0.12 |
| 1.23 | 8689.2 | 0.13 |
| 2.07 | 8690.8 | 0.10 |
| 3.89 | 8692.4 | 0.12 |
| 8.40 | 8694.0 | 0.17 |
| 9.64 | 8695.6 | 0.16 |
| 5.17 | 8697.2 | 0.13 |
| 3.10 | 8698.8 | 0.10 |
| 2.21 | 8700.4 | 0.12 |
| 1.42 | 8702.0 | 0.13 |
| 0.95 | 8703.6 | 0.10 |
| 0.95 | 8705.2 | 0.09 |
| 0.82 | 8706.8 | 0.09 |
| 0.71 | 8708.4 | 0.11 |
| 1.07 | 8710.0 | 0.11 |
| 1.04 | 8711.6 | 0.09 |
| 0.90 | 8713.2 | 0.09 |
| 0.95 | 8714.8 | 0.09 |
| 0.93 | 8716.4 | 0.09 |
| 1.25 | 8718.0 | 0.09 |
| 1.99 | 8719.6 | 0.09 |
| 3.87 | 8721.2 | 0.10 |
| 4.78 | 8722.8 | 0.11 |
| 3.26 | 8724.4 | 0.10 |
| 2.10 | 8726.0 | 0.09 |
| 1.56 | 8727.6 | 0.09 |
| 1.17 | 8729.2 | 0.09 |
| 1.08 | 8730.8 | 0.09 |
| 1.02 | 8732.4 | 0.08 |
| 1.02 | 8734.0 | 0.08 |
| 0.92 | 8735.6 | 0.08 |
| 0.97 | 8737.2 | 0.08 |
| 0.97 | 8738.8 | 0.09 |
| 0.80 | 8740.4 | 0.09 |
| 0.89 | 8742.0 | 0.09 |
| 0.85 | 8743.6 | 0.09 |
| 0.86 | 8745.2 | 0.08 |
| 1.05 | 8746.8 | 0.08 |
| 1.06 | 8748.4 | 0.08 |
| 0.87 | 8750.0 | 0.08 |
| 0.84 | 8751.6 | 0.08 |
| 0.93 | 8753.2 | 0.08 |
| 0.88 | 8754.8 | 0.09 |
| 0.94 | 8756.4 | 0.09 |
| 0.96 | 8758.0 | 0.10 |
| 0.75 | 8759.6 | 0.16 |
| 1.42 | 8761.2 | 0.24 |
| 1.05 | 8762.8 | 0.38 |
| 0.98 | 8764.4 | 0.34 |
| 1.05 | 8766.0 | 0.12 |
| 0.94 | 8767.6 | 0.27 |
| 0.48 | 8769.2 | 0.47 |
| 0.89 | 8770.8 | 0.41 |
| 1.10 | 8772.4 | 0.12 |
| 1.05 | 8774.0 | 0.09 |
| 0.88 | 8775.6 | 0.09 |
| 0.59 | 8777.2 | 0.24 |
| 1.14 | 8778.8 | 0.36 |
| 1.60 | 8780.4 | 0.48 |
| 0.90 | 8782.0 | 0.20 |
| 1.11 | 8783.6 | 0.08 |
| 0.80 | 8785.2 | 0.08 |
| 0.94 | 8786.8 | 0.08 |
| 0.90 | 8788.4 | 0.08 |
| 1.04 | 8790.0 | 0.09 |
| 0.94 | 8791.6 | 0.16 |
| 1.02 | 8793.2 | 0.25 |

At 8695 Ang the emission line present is H-alpha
